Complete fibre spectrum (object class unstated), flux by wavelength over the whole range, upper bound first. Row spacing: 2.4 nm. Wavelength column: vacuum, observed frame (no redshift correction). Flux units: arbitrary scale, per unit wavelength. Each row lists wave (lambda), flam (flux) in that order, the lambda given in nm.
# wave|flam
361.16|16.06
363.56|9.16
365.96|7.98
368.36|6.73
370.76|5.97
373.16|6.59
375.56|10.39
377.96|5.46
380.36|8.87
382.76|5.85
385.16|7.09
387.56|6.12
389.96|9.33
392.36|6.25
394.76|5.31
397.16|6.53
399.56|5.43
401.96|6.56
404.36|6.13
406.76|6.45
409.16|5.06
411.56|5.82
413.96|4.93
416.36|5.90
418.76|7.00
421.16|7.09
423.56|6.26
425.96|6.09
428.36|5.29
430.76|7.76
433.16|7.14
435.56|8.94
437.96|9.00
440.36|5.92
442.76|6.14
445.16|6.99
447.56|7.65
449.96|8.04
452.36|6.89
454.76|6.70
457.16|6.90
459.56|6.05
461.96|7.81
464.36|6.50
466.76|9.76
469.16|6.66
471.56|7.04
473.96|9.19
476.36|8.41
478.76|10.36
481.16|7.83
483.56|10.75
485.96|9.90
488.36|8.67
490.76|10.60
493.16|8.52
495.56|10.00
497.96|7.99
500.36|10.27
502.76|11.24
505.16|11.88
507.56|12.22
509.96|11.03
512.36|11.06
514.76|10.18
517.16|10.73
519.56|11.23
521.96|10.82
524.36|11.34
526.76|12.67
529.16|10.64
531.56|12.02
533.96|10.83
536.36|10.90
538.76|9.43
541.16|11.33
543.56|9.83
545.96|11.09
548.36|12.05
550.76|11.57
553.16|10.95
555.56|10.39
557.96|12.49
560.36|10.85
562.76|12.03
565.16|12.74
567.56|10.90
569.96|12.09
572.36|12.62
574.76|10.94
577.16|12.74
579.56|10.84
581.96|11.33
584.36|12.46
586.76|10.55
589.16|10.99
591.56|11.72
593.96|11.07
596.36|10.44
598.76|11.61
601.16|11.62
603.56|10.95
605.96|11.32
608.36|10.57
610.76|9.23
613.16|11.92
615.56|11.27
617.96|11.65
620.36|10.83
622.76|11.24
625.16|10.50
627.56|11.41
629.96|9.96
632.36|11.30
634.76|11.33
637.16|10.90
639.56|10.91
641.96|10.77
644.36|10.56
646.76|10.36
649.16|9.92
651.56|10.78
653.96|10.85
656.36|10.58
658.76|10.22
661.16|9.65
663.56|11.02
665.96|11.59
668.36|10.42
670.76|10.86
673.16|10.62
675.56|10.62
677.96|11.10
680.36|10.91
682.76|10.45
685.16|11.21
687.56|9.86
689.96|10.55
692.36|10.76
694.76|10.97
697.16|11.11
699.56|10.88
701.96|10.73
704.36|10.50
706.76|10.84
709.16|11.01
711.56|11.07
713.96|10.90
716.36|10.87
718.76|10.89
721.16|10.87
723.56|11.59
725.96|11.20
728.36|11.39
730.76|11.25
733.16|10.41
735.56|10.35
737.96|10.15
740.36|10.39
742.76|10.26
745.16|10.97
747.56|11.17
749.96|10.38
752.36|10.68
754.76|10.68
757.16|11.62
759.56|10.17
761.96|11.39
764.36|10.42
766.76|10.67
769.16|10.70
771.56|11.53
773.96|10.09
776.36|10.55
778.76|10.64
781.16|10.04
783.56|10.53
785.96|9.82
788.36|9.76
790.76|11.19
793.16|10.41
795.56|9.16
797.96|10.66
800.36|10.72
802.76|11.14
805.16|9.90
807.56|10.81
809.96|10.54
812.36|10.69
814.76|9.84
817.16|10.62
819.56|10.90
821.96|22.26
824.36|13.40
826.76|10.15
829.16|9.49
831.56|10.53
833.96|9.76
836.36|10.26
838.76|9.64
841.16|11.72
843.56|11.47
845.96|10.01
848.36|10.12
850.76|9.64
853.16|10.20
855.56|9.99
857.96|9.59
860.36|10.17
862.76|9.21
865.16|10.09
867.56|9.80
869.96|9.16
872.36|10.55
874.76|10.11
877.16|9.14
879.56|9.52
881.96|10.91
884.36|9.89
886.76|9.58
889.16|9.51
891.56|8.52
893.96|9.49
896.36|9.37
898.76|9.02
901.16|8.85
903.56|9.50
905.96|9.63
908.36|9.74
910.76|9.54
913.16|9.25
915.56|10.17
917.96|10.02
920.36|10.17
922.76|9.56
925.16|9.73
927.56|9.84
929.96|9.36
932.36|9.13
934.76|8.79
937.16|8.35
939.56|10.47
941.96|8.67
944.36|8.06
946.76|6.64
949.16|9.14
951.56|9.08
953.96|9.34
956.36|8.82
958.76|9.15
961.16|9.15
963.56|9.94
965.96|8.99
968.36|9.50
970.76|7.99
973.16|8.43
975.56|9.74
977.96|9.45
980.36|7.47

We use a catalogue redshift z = 0.253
